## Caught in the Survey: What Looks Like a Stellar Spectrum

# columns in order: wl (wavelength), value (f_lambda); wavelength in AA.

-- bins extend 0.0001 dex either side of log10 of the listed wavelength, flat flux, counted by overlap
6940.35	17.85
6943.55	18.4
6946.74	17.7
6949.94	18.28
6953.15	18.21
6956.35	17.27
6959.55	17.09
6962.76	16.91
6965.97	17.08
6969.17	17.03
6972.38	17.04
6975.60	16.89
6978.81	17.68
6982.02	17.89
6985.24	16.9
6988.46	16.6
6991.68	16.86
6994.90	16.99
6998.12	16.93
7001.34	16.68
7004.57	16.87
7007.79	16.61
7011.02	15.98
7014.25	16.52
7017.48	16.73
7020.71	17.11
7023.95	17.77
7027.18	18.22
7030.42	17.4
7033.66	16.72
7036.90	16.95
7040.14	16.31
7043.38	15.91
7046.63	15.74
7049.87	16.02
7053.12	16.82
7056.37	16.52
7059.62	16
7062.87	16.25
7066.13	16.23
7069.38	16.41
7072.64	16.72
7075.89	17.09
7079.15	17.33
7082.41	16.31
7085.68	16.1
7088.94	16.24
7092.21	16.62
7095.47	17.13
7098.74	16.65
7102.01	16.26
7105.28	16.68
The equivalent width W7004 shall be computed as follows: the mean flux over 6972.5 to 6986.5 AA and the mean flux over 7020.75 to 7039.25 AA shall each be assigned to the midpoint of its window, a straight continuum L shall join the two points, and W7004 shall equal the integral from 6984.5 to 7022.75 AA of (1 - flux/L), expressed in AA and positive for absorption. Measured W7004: 1.3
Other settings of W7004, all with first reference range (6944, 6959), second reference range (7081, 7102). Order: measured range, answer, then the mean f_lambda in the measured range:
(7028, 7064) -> 1.00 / 16.5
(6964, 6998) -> 0.94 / 17.1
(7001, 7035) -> 0.45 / 17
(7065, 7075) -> 0.11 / 16.5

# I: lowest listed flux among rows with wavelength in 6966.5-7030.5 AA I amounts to 15.98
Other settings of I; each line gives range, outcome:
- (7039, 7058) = 15.74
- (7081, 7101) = 16.1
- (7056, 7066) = 16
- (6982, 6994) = 16.6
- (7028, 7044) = 15.91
